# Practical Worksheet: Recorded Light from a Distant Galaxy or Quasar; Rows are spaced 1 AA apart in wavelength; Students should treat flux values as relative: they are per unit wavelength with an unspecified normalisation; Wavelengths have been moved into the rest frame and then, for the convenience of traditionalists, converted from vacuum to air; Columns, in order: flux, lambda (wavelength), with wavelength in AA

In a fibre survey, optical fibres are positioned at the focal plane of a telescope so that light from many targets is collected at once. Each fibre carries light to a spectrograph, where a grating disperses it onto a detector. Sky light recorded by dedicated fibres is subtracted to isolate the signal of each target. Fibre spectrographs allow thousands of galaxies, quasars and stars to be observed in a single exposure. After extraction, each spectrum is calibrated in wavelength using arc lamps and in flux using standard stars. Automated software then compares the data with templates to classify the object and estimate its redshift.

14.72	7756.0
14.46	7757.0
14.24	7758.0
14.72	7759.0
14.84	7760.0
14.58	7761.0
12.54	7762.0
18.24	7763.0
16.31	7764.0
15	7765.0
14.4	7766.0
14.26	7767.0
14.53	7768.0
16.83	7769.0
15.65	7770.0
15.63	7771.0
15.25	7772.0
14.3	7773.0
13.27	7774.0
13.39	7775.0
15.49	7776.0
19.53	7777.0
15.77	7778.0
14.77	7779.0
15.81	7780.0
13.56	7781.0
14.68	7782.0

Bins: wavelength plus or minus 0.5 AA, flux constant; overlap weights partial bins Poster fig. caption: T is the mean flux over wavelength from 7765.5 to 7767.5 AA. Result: 14.3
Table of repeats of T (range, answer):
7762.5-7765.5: 16.5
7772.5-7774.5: 13.8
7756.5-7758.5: 14.4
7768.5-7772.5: 15.8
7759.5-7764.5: 15.3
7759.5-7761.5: 14.7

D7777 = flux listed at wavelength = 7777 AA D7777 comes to 19.53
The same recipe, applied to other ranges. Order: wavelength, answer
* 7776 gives 15.49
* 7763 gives 18.24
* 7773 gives 14.3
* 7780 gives 15.81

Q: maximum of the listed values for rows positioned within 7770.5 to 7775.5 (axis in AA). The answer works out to 15.63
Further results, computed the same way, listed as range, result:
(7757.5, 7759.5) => 14.72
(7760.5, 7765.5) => 18.24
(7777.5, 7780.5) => 15.81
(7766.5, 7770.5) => 16.83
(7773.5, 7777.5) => 19.53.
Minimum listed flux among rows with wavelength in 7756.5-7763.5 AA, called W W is 12.54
